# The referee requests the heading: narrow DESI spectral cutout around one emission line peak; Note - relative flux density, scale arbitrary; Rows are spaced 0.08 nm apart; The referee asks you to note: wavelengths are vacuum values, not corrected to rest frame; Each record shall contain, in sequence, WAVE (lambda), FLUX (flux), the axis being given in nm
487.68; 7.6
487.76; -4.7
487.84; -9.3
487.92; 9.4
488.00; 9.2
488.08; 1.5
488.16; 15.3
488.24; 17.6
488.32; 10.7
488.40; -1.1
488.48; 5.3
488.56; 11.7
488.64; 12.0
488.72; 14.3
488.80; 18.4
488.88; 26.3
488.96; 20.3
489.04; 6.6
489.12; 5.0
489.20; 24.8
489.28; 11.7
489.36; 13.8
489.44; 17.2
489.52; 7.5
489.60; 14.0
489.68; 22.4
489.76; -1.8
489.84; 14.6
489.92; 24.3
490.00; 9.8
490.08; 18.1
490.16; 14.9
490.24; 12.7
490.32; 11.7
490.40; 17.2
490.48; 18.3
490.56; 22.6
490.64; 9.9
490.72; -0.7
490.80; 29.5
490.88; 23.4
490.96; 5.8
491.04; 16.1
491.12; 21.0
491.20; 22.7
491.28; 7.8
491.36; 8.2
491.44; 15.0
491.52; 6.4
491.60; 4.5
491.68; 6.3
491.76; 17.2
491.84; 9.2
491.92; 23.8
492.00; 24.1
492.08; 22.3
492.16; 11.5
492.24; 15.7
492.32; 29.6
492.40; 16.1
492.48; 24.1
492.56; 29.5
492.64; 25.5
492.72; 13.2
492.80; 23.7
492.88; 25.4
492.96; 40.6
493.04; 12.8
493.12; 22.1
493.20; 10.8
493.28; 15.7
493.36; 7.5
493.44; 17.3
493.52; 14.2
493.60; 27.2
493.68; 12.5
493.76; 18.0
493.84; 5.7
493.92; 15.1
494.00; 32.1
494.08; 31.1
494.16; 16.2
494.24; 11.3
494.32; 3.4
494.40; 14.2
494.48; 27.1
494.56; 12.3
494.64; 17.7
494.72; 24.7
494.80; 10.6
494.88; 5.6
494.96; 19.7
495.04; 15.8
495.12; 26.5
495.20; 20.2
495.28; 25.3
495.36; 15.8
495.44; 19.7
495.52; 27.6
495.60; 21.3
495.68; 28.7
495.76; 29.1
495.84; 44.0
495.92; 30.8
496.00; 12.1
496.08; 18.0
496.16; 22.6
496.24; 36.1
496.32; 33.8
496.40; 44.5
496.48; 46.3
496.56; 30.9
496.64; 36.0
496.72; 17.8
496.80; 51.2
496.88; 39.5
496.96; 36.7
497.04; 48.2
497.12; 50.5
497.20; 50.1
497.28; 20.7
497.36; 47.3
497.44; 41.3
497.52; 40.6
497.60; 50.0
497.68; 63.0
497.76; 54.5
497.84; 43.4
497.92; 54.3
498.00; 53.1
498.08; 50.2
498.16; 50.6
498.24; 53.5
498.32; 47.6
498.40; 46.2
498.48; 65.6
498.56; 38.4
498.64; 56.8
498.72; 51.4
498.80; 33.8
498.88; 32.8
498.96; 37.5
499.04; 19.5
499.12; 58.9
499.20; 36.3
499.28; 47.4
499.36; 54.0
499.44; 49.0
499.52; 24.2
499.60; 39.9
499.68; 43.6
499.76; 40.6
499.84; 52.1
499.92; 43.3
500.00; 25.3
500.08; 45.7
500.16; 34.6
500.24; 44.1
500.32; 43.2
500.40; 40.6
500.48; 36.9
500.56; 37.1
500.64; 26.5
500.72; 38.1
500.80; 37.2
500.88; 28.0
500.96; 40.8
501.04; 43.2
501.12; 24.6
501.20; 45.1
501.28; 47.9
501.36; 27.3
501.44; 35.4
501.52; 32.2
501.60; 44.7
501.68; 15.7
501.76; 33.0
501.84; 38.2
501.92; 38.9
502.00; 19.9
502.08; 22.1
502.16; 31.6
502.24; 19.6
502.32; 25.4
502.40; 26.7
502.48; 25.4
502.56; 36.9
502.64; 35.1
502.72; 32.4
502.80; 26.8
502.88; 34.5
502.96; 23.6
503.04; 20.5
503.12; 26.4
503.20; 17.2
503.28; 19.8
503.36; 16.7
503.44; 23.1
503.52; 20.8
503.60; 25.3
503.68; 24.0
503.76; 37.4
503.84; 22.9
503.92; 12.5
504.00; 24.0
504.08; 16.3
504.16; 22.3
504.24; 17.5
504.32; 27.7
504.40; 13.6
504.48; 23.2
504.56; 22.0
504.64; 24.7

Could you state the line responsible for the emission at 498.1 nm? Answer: C IV 1549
